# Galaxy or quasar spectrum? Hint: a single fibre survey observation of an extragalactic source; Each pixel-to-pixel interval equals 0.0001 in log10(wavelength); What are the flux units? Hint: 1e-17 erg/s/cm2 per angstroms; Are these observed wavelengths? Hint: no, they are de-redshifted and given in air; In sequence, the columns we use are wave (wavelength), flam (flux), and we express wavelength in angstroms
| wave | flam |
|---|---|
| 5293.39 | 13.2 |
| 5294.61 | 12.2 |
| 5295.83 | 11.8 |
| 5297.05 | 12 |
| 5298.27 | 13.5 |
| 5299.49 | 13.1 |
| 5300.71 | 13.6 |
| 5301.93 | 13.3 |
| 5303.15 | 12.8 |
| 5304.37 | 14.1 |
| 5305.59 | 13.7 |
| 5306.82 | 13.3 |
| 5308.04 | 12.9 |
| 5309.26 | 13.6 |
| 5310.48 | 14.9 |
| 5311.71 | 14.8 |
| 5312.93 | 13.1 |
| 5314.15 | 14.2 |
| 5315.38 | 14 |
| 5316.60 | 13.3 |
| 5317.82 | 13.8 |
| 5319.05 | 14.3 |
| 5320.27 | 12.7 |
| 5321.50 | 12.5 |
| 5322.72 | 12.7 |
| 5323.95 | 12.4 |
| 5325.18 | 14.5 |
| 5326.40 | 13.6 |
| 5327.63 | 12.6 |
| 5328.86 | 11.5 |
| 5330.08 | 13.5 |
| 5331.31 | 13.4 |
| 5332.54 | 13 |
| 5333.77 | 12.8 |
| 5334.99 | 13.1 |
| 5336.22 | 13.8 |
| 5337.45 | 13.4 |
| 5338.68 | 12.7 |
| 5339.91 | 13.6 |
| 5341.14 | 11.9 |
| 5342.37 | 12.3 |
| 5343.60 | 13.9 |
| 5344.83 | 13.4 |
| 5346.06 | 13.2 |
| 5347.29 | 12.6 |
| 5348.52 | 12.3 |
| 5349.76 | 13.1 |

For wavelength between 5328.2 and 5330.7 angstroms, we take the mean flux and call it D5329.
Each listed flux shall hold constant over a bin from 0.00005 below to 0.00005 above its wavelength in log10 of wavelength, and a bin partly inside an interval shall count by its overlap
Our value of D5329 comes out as 12.5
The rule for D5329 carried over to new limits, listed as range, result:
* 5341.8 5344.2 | 13.1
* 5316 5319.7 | 13.8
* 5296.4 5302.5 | 13.1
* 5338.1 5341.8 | 12.7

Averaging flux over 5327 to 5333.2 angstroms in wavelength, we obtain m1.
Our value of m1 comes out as 12.8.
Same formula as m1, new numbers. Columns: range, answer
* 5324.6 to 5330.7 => 13.1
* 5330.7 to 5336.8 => 13.2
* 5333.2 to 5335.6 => 13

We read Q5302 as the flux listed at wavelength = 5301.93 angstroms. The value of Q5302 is 13.3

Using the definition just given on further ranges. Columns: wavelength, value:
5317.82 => 13.8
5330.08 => 13.5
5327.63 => 12.6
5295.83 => 11.8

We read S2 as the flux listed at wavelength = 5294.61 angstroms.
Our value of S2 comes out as 12.2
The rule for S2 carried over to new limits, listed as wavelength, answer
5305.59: 13.7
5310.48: 14.9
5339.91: 13.6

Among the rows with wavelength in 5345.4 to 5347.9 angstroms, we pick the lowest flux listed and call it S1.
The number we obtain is 12.6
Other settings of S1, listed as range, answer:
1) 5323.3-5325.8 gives 12.4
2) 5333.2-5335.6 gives 12.8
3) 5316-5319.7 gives 13.3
